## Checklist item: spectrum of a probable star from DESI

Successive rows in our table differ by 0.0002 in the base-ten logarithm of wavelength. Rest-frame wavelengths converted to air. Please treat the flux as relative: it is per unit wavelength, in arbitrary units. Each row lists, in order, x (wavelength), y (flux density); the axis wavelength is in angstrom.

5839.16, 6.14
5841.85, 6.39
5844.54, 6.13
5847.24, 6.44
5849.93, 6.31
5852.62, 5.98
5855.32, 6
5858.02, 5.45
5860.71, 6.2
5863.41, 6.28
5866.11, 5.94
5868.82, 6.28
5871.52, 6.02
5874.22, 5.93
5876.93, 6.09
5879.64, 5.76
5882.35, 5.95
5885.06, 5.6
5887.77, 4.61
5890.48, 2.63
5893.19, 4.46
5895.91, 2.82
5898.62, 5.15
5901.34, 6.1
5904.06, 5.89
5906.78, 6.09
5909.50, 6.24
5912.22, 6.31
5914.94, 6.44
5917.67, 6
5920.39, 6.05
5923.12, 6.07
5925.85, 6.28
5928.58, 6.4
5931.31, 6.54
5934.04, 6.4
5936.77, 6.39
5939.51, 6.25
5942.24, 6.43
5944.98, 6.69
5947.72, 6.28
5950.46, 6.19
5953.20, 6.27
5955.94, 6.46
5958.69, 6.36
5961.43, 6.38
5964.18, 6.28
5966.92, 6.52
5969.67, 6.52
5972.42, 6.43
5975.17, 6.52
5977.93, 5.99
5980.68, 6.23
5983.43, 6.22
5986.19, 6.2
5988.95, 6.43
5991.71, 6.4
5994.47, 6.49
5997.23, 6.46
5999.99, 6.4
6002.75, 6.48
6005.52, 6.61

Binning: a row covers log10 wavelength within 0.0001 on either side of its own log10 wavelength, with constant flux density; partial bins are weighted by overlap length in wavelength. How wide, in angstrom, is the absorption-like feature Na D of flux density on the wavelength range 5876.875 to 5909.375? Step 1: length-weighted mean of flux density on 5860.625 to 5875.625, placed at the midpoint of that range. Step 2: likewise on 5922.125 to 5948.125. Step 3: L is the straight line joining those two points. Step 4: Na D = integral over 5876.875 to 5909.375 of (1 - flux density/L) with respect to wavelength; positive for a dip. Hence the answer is 5.8 angstrom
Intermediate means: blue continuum 6.1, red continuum 6.38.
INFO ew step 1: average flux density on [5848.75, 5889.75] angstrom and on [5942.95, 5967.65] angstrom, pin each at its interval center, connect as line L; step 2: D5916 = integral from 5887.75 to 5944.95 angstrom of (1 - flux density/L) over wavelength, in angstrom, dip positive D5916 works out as 3.76 angstrom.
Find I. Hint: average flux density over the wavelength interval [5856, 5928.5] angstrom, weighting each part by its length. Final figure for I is 5.66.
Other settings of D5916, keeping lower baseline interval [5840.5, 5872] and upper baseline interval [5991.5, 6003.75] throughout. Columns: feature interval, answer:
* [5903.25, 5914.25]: 0.1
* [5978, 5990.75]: 0.4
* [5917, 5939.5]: 0.1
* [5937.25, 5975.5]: -0.2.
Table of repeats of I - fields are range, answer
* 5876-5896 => 4.83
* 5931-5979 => 6.38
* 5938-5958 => 6.36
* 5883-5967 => 5.88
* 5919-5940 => 6.3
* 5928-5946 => 6.44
